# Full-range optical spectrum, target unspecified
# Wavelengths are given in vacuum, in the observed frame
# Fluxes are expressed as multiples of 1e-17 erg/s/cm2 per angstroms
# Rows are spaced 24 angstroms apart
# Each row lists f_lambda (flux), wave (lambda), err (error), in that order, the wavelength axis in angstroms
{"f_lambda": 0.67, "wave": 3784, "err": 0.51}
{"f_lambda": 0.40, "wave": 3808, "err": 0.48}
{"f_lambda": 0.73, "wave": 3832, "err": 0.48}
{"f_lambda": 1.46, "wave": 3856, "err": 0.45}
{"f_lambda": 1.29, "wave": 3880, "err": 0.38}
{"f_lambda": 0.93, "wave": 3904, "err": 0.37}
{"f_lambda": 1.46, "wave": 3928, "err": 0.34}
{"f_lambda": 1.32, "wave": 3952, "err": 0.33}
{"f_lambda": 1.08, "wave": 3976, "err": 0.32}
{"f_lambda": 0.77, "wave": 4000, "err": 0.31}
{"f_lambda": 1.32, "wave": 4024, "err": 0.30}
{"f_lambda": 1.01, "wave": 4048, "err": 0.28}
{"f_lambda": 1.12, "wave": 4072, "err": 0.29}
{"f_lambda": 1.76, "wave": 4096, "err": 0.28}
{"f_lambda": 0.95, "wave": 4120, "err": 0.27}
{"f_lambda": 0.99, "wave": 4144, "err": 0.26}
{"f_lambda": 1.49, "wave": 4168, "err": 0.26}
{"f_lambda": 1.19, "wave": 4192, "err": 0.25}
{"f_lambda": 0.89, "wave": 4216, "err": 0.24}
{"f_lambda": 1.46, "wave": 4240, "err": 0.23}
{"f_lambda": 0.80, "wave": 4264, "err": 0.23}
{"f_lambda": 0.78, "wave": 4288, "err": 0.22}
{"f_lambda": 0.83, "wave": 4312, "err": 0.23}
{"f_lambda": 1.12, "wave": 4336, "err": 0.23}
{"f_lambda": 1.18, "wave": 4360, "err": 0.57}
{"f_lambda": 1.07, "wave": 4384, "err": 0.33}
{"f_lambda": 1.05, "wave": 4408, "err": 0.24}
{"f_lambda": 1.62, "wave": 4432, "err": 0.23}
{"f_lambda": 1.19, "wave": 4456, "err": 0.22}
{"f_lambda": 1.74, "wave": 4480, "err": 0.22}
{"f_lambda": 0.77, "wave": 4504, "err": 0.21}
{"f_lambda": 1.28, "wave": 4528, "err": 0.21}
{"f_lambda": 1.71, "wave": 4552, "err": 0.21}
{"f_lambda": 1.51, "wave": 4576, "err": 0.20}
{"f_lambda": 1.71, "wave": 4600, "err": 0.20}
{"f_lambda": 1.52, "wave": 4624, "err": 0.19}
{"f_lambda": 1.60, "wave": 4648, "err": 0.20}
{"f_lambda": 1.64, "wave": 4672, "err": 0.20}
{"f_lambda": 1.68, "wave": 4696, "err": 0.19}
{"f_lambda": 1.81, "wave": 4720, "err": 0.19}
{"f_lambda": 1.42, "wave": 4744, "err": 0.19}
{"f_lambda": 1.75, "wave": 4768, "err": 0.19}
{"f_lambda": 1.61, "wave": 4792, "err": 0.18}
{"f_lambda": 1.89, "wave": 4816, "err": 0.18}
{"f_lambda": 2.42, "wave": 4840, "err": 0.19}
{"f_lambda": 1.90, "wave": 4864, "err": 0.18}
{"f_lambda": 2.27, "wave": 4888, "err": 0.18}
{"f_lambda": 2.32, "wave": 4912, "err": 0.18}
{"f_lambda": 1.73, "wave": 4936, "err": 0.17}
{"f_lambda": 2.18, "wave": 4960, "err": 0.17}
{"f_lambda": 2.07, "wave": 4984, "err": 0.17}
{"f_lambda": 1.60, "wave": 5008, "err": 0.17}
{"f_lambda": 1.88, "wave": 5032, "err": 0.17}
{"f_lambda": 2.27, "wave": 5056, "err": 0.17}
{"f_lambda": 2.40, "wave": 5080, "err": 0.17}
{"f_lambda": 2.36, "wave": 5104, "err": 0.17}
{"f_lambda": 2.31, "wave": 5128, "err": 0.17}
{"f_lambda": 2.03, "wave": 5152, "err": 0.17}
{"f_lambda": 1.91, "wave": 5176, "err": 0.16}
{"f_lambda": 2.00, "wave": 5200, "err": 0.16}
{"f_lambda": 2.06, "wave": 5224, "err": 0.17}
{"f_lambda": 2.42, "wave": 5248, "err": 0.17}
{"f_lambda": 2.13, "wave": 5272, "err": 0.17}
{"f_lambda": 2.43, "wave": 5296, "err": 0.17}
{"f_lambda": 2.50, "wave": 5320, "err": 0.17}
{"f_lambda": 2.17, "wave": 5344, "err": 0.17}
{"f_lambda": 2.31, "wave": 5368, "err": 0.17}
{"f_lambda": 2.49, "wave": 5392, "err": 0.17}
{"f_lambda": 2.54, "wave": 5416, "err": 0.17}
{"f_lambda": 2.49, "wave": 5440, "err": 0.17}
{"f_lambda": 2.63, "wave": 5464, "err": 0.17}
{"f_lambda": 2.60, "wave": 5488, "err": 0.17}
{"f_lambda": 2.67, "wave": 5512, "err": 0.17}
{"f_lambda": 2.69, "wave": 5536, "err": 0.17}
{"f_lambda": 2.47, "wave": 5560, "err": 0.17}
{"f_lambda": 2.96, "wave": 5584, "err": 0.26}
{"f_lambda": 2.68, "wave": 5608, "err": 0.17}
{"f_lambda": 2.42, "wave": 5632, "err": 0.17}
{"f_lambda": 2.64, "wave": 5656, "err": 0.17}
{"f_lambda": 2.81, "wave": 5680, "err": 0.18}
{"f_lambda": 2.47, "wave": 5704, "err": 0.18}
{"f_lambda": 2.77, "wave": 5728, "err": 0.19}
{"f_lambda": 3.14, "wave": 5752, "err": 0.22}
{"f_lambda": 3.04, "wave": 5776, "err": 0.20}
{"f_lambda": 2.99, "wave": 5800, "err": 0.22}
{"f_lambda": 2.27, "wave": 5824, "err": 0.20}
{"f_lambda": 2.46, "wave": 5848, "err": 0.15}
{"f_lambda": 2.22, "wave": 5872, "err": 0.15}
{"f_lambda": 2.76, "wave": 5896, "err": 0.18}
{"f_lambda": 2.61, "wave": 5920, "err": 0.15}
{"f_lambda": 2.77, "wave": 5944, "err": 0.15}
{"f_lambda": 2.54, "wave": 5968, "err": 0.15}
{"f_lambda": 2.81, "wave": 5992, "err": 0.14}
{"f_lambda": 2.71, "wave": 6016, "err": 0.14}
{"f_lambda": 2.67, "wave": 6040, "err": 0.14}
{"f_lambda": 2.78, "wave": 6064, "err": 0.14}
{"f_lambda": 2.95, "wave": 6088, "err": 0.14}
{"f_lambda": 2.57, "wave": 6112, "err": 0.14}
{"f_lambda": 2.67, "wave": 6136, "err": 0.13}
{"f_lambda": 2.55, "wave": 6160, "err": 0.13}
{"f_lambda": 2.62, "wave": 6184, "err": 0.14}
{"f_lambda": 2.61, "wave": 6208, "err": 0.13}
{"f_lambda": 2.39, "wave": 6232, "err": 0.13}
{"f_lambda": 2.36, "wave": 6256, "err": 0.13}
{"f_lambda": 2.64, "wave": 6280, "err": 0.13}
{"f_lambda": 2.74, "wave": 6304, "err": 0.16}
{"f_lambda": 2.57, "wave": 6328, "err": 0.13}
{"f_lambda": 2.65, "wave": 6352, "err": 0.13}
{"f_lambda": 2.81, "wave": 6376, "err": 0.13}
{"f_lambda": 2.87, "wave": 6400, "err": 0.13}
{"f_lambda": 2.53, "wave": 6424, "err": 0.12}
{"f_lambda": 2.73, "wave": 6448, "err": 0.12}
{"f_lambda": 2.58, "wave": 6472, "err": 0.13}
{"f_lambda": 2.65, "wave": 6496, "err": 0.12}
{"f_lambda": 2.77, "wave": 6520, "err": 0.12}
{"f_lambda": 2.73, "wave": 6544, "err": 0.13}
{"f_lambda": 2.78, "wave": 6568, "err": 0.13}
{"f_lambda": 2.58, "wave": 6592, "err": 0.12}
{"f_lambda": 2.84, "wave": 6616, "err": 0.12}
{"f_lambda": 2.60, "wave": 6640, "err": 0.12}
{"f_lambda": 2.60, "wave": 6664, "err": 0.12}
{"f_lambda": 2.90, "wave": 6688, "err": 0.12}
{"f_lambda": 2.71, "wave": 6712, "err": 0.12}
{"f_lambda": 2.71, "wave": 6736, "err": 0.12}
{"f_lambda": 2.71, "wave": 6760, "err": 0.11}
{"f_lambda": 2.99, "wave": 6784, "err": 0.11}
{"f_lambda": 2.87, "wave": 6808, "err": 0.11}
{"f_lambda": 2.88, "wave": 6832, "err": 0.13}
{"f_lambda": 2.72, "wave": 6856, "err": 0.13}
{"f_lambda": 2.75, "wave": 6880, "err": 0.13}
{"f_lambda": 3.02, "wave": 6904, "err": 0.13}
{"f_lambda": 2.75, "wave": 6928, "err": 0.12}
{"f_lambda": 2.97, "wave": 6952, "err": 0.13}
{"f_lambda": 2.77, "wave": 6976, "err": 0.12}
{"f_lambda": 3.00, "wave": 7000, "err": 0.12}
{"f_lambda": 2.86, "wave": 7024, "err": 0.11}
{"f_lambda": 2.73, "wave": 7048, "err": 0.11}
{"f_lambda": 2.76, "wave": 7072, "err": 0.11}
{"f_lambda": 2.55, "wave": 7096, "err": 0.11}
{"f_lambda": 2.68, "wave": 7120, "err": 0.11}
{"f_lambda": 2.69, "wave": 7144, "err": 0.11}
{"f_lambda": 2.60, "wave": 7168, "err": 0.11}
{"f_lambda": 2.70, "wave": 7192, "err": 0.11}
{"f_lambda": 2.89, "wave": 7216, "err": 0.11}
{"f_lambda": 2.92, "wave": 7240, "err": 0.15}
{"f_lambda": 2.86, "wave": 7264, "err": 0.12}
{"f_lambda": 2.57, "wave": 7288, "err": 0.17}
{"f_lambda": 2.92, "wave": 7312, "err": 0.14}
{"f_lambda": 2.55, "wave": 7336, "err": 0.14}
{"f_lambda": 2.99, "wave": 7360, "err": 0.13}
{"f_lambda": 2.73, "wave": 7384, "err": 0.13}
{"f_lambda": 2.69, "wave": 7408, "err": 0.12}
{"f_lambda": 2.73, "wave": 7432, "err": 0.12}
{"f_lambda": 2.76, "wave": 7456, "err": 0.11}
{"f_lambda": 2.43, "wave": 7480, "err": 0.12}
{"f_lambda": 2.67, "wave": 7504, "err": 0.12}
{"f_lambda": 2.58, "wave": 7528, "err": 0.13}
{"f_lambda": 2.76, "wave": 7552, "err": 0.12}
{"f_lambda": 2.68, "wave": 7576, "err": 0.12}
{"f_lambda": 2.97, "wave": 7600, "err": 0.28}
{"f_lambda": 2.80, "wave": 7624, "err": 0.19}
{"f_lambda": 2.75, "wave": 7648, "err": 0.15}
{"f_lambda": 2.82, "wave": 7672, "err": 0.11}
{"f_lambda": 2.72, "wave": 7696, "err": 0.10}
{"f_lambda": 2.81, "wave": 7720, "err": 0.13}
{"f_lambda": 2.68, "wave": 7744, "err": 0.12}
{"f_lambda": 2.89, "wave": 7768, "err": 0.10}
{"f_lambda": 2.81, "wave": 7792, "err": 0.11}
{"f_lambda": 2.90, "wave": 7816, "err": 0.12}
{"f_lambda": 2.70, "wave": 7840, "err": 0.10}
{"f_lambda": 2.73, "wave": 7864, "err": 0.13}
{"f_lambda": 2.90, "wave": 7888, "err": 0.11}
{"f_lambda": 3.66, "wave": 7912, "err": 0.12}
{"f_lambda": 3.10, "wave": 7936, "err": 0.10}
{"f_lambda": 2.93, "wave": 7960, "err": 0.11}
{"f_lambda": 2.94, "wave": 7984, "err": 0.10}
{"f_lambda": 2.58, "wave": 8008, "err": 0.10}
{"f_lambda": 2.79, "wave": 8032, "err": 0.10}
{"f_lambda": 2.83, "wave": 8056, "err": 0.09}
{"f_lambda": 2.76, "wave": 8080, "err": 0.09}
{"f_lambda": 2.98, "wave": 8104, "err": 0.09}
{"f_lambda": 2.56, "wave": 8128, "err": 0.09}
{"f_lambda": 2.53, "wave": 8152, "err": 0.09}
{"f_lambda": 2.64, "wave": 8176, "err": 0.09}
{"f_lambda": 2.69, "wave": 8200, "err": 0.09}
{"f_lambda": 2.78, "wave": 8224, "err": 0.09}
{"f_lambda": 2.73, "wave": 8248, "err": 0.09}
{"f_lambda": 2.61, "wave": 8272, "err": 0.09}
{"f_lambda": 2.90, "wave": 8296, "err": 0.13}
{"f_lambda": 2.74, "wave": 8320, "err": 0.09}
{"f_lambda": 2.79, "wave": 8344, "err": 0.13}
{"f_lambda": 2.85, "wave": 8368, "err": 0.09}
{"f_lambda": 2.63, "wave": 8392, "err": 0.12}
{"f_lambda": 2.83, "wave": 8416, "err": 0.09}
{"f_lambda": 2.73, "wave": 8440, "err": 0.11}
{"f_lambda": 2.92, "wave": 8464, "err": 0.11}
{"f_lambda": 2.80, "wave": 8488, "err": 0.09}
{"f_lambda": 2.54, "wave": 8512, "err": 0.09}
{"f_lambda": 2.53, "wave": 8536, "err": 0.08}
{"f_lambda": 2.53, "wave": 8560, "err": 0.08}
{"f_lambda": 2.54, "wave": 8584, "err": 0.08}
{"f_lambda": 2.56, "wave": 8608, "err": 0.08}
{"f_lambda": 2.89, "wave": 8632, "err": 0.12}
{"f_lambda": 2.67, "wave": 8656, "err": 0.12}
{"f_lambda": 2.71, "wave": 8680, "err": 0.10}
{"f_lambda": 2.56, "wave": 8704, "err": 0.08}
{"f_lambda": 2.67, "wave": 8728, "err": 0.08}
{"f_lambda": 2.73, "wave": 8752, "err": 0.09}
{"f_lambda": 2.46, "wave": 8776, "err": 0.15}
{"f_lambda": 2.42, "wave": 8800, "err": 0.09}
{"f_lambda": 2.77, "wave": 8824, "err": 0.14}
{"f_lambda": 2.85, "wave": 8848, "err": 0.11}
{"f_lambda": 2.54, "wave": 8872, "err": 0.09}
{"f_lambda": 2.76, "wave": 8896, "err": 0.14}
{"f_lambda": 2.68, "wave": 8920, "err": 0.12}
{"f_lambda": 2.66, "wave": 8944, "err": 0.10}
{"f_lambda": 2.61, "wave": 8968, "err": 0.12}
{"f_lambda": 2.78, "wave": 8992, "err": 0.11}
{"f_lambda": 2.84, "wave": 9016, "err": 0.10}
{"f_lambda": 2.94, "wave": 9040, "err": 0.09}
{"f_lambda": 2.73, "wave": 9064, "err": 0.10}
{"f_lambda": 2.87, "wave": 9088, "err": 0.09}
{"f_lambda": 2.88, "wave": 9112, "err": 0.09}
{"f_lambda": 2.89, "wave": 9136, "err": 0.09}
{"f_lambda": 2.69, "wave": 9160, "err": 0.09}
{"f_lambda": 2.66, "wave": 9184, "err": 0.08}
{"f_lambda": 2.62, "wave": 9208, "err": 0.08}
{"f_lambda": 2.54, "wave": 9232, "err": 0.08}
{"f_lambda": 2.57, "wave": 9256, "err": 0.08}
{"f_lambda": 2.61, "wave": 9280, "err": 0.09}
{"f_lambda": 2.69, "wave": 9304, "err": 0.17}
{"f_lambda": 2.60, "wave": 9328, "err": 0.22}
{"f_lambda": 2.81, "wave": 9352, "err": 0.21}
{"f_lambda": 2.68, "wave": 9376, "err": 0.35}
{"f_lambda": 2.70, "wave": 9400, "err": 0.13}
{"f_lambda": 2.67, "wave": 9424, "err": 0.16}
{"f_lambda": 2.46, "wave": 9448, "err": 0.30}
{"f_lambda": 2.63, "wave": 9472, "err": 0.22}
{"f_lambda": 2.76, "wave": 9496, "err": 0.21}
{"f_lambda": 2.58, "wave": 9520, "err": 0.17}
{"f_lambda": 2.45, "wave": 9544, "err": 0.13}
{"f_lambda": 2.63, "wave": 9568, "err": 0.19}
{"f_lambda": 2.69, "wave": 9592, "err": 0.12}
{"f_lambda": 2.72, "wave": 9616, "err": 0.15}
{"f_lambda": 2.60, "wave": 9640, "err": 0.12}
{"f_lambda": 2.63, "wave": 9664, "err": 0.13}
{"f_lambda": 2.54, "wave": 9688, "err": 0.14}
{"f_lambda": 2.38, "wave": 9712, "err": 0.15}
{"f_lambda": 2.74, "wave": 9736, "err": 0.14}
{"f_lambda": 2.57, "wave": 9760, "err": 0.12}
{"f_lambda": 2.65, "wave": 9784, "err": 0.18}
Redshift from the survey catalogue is 0.20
